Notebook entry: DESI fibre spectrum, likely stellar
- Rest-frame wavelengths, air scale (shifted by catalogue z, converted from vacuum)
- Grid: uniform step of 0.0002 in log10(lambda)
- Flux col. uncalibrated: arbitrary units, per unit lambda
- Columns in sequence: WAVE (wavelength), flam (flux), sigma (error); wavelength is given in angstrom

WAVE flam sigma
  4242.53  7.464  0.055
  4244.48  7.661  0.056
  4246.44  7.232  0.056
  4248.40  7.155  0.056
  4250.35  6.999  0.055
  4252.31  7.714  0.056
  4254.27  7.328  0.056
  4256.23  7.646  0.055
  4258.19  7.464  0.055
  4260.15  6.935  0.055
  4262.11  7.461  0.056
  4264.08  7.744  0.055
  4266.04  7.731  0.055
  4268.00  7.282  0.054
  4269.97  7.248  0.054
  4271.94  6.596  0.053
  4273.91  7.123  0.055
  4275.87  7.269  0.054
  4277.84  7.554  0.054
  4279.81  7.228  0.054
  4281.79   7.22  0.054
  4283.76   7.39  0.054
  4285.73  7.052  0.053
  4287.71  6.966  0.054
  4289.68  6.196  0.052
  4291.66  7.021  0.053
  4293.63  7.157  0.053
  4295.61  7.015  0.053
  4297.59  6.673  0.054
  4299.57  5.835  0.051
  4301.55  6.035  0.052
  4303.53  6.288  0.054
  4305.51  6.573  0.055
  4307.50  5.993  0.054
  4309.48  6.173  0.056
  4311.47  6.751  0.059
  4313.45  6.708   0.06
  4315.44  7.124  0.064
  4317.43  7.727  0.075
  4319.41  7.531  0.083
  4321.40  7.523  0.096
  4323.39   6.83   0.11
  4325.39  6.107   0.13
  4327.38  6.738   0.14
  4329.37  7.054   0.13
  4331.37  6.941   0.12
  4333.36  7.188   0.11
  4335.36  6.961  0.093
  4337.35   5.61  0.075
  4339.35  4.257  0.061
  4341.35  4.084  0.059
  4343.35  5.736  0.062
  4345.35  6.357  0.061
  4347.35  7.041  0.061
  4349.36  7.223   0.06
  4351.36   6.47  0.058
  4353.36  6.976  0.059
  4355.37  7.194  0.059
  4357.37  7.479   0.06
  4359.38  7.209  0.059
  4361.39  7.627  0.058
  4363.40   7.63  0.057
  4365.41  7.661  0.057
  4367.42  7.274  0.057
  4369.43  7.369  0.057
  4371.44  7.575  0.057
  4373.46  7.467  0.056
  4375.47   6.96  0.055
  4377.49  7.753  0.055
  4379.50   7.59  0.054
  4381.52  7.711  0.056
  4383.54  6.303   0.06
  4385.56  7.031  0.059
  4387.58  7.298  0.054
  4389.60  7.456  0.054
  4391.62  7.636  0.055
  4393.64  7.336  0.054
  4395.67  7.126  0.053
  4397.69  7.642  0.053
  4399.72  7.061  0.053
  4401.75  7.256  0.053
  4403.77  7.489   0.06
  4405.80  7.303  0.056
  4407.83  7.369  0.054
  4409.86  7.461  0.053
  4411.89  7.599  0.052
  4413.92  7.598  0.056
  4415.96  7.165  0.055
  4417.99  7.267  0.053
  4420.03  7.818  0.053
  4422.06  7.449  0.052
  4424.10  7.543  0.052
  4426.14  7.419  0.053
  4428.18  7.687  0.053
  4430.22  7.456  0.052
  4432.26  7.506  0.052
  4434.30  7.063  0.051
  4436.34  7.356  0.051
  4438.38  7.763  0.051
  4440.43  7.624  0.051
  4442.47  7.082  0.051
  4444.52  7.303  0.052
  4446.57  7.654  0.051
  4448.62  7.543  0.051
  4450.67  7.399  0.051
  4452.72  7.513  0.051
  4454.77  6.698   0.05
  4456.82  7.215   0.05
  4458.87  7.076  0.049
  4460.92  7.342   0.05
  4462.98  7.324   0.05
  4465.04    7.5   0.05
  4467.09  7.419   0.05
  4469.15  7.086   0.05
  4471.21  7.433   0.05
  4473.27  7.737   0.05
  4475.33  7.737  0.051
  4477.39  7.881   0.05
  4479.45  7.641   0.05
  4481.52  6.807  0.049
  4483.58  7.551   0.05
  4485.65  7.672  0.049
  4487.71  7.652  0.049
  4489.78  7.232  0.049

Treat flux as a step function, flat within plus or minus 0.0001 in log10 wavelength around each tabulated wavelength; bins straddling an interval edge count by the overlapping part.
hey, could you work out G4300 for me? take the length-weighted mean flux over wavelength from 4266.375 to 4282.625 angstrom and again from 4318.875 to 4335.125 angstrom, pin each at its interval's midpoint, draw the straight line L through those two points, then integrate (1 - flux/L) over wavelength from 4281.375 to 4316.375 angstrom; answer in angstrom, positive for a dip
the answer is 2.1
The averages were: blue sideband 7.21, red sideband 6.97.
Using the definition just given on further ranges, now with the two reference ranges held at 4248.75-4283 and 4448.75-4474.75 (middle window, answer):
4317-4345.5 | 3.5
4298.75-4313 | 2.1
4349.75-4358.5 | 0.3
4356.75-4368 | -0.2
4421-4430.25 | -0.2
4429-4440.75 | -0.2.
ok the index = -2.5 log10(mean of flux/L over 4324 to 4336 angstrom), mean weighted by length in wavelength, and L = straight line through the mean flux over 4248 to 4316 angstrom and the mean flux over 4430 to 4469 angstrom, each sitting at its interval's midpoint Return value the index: 0.04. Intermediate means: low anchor 6.99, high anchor 7.35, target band 6.82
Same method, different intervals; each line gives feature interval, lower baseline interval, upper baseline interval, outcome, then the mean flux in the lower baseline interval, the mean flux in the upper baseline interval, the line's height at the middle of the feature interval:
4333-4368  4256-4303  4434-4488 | 0.09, 7.06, 7.41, 7.2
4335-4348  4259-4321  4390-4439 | 0.26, 6.96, 7.43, 7.16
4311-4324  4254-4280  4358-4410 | 0.02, 7.33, 7.37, 7.35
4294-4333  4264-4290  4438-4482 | 0.08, 7.19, 7.4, 7.23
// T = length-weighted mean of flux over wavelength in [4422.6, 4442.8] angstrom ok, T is 7.46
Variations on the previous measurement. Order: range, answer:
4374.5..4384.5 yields 7.27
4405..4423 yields 7.45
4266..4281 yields 7.22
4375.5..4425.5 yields 7.38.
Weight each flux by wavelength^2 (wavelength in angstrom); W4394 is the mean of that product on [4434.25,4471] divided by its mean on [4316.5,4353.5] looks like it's 1.19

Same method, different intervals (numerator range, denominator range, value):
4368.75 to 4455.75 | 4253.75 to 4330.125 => 1.12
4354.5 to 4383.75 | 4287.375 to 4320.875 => 1.14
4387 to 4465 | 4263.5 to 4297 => 1.11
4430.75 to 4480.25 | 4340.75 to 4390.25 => 1.09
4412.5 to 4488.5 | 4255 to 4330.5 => 1.15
